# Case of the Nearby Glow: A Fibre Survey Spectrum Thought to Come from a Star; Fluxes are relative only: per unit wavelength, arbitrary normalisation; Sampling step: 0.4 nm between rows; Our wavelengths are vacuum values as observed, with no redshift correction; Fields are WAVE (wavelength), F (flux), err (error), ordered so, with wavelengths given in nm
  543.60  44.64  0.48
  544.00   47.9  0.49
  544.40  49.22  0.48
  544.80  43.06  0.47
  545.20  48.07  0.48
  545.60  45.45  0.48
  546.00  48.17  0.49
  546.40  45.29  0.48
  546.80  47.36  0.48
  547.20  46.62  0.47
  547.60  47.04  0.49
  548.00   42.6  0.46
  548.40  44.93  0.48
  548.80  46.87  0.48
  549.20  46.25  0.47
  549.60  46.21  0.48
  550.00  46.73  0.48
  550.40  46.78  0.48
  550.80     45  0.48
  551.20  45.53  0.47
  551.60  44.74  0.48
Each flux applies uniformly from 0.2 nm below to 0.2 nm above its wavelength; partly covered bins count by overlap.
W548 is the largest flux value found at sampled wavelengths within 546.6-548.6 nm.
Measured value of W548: 47.36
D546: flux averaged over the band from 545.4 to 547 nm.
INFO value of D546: 46.6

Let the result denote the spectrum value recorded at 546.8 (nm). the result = 47.36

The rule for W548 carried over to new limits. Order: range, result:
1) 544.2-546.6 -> 49.22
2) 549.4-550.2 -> 46.73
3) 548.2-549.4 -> 46.87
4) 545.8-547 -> 48.17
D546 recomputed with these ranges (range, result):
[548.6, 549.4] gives 46.6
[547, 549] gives 45.6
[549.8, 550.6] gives 46.8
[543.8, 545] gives 46.7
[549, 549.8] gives 46.2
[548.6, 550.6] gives 46.6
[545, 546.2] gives 47.2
